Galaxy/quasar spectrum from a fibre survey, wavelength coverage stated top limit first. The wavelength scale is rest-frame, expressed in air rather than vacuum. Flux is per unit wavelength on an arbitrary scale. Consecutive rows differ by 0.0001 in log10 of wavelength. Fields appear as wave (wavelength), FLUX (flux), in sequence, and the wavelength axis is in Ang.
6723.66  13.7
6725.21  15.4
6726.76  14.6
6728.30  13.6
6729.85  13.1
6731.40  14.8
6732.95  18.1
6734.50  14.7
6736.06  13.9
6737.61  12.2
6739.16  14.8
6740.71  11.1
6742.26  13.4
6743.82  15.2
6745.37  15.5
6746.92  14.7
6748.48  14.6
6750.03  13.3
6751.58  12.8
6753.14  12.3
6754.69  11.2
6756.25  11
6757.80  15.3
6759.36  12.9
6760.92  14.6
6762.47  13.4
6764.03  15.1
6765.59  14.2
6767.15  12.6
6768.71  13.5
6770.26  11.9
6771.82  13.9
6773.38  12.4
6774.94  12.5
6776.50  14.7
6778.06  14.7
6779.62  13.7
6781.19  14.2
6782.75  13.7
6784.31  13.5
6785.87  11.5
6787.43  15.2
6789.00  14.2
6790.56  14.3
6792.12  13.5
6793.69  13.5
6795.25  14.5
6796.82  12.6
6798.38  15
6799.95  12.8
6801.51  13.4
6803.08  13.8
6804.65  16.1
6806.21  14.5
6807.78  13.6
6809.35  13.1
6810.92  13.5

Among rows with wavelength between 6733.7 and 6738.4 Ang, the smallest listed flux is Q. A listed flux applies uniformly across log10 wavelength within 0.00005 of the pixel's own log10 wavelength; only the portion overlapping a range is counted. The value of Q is 12.2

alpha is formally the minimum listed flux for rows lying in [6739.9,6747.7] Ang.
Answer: 11.1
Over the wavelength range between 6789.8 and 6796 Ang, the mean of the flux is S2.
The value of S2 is 14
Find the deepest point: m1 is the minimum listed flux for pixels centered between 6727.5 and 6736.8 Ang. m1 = 13.1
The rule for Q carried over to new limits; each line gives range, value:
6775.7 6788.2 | 11.5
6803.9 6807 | 14.5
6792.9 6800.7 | 12.6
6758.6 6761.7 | 12.9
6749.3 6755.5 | 11.2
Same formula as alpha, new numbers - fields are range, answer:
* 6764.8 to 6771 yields 11.9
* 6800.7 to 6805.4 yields 13.4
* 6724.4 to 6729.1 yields 13.6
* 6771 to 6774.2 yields 12.4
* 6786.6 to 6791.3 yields 14.2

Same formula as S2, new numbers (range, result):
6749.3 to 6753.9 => 12.8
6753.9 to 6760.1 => 12.6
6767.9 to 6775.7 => 12.8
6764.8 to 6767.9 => 13.4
